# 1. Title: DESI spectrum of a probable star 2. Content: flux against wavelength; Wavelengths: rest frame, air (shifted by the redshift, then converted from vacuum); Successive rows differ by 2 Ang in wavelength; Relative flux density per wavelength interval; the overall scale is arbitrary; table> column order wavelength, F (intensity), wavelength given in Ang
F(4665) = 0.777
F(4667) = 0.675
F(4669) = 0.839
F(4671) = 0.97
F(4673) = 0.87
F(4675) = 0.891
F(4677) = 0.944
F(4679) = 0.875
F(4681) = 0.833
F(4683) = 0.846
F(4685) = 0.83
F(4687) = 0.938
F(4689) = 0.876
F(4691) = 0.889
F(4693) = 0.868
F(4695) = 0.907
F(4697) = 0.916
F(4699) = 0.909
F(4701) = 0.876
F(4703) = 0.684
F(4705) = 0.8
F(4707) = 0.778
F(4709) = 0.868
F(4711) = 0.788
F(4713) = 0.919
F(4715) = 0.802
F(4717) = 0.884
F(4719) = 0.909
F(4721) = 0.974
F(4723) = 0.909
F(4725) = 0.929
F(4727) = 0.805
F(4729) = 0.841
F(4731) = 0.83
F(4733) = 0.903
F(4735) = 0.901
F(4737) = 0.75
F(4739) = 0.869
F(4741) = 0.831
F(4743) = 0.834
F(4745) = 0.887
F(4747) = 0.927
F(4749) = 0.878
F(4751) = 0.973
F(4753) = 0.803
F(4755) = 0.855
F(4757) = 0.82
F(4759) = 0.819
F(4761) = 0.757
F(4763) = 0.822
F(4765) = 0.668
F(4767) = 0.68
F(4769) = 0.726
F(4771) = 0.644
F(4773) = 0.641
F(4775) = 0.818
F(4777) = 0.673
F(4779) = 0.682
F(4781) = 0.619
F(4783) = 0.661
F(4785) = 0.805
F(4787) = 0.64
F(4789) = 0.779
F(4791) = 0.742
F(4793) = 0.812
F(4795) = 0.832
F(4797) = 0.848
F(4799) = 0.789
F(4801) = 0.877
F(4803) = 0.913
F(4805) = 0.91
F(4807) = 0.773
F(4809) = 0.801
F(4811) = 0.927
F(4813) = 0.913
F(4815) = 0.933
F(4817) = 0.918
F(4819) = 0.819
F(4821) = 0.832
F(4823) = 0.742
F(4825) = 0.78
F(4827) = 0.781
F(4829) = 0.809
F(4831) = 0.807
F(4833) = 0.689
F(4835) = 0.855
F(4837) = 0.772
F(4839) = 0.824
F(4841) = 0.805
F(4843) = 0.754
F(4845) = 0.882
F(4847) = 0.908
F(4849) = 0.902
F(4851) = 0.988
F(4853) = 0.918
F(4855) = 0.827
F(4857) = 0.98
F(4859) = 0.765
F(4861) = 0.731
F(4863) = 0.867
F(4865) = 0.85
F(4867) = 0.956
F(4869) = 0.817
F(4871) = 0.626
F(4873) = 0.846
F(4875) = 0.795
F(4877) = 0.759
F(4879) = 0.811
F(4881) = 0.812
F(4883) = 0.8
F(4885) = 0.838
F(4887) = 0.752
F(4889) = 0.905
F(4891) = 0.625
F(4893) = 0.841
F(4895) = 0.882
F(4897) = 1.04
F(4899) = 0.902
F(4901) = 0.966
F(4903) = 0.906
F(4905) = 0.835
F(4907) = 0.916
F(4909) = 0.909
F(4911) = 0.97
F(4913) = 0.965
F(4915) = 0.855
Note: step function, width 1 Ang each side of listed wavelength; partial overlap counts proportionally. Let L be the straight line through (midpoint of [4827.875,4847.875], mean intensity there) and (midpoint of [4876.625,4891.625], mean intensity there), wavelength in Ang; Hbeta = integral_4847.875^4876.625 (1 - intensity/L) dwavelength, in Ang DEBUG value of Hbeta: -1.6 Ang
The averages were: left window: 0.81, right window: 0.793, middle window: 0.846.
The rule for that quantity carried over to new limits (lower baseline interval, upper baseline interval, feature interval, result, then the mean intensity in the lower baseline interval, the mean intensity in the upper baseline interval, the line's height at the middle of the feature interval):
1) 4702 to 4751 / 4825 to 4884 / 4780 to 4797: 1.98 Ang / 0.857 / 0.825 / 0.841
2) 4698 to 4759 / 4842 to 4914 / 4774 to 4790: 2.75 Ang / 0.857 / 0.857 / 0.857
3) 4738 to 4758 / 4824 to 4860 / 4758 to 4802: 5.87 Ang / 0.868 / 0.836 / 0.857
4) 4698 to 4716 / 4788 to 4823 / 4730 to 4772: 0.80 Ang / 0.825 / 0.845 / 0.834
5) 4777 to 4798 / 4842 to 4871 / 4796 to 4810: -1.44 Ang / 0.739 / 0.859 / 0.766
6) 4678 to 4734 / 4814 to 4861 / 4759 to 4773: 2.19 Ang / 0.864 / 0.836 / 0.851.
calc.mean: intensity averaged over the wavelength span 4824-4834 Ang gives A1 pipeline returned 0.773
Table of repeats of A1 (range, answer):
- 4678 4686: 0.846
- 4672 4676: 0.881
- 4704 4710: 0.815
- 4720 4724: 0.942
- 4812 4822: 0.883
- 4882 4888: 0.797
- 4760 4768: 0.732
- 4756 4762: 0.799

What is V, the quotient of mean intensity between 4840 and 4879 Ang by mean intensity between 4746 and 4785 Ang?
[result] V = 1.10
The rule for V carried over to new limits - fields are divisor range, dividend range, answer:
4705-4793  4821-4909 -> 1.04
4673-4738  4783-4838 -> 0.94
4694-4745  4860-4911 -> 0.98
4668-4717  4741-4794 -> 0.89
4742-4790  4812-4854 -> 1.09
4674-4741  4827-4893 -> 0.95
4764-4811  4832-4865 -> 1.11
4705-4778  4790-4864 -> 1.02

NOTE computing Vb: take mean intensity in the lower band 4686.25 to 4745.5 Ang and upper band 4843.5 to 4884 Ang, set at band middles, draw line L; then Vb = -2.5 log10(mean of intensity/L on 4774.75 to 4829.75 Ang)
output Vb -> 0.06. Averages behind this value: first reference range 0.862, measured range 0.801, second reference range 0.841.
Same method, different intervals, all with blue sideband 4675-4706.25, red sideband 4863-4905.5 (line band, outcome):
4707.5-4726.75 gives -0.02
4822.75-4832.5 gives 0.08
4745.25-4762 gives 0.00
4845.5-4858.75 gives -0.08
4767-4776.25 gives 0.21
